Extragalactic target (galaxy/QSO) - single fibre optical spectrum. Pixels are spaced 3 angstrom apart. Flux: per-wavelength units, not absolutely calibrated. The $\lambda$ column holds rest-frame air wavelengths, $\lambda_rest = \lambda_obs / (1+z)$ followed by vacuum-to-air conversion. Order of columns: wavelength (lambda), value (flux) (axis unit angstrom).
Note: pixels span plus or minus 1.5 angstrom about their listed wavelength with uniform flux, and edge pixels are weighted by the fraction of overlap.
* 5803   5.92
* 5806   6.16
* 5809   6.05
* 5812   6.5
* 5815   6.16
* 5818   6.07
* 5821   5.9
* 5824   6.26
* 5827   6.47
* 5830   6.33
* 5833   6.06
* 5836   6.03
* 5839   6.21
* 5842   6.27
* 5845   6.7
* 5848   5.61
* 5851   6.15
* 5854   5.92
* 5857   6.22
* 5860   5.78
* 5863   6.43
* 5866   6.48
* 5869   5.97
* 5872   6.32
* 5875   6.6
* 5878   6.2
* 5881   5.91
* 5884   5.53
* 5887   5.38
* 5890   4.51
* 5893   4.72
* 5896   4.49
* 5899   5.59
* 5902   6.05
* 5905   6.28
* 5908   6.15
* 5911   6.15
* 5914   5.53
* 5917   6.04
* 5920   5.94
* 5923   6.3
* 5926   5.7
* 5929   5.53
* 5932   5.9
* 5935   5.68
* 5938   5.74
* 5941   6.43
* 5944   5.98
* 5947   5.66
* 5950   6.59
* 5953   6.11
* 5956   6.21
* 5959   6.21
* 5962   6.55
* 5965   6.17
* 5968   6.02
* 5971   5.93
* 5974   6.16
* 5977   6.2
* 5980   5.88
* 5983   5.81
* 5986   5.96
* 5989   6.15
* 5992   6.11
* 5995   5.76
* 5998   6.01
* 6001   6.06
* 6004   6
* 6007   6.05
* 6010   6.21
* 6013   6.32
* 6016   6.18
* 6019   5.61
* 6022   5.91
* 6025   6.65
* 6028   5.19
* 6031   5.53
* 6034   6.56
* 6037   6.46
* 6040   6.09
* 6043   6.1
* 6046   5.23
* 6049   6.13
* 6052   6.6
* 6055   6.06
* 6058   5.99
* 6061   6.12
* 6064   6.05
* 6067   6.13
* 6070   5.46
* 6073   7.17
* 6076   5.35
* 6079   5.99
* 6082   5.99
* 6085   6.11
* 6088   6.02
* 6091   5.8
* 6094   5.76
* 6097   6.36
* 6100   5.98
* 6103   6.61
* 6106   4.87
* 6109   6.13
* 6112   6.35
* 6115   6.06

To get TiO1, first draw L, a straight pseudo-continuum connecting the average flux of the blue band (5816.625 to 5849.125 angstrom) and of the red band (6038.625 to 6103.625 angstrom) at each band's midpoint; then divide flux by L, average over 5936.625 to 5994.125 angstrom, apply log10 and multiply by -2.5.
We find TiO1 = 0.00 mag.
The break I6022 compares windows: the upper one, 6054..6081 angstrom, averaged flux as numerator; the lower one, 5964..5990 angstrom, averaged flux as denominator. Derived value 1.0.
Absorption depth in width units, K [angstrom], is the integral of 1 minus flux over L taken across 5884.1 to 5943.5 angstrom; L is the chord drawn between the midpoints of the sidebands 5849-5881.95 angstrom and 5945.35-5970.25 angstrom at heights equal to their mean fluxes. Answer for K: 4.7 angstrom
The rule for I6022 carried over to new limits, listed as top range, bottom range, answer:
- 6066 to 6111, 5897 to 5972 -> 1.00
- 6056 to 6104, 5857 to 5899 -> 1.06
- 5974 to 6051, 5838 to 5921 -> 1.02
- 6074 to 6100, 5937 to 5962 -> 0.97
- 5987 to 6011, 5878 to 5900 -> 1.16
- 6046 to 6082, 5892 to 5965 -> 1.02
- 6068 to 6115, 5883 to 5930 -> 1.07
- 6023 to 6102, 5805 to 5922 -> 1.01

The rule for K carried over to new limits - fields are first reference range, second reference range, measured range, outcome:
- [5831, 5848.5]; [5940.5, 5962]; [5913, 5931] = 1.0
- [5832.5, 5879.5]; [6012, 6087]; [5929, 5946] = 0.6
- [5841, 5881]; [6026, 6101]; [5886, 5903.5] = 3.0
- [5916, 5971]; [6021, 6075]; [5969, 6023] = 0.3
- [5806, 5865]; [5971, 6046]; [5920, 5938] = 0.8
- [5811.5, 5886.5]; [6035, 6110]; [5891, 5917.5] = 2.1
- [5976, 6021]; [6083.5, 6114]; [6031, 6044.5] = -0.5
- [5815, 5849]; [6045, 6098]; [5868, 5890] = 0.9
